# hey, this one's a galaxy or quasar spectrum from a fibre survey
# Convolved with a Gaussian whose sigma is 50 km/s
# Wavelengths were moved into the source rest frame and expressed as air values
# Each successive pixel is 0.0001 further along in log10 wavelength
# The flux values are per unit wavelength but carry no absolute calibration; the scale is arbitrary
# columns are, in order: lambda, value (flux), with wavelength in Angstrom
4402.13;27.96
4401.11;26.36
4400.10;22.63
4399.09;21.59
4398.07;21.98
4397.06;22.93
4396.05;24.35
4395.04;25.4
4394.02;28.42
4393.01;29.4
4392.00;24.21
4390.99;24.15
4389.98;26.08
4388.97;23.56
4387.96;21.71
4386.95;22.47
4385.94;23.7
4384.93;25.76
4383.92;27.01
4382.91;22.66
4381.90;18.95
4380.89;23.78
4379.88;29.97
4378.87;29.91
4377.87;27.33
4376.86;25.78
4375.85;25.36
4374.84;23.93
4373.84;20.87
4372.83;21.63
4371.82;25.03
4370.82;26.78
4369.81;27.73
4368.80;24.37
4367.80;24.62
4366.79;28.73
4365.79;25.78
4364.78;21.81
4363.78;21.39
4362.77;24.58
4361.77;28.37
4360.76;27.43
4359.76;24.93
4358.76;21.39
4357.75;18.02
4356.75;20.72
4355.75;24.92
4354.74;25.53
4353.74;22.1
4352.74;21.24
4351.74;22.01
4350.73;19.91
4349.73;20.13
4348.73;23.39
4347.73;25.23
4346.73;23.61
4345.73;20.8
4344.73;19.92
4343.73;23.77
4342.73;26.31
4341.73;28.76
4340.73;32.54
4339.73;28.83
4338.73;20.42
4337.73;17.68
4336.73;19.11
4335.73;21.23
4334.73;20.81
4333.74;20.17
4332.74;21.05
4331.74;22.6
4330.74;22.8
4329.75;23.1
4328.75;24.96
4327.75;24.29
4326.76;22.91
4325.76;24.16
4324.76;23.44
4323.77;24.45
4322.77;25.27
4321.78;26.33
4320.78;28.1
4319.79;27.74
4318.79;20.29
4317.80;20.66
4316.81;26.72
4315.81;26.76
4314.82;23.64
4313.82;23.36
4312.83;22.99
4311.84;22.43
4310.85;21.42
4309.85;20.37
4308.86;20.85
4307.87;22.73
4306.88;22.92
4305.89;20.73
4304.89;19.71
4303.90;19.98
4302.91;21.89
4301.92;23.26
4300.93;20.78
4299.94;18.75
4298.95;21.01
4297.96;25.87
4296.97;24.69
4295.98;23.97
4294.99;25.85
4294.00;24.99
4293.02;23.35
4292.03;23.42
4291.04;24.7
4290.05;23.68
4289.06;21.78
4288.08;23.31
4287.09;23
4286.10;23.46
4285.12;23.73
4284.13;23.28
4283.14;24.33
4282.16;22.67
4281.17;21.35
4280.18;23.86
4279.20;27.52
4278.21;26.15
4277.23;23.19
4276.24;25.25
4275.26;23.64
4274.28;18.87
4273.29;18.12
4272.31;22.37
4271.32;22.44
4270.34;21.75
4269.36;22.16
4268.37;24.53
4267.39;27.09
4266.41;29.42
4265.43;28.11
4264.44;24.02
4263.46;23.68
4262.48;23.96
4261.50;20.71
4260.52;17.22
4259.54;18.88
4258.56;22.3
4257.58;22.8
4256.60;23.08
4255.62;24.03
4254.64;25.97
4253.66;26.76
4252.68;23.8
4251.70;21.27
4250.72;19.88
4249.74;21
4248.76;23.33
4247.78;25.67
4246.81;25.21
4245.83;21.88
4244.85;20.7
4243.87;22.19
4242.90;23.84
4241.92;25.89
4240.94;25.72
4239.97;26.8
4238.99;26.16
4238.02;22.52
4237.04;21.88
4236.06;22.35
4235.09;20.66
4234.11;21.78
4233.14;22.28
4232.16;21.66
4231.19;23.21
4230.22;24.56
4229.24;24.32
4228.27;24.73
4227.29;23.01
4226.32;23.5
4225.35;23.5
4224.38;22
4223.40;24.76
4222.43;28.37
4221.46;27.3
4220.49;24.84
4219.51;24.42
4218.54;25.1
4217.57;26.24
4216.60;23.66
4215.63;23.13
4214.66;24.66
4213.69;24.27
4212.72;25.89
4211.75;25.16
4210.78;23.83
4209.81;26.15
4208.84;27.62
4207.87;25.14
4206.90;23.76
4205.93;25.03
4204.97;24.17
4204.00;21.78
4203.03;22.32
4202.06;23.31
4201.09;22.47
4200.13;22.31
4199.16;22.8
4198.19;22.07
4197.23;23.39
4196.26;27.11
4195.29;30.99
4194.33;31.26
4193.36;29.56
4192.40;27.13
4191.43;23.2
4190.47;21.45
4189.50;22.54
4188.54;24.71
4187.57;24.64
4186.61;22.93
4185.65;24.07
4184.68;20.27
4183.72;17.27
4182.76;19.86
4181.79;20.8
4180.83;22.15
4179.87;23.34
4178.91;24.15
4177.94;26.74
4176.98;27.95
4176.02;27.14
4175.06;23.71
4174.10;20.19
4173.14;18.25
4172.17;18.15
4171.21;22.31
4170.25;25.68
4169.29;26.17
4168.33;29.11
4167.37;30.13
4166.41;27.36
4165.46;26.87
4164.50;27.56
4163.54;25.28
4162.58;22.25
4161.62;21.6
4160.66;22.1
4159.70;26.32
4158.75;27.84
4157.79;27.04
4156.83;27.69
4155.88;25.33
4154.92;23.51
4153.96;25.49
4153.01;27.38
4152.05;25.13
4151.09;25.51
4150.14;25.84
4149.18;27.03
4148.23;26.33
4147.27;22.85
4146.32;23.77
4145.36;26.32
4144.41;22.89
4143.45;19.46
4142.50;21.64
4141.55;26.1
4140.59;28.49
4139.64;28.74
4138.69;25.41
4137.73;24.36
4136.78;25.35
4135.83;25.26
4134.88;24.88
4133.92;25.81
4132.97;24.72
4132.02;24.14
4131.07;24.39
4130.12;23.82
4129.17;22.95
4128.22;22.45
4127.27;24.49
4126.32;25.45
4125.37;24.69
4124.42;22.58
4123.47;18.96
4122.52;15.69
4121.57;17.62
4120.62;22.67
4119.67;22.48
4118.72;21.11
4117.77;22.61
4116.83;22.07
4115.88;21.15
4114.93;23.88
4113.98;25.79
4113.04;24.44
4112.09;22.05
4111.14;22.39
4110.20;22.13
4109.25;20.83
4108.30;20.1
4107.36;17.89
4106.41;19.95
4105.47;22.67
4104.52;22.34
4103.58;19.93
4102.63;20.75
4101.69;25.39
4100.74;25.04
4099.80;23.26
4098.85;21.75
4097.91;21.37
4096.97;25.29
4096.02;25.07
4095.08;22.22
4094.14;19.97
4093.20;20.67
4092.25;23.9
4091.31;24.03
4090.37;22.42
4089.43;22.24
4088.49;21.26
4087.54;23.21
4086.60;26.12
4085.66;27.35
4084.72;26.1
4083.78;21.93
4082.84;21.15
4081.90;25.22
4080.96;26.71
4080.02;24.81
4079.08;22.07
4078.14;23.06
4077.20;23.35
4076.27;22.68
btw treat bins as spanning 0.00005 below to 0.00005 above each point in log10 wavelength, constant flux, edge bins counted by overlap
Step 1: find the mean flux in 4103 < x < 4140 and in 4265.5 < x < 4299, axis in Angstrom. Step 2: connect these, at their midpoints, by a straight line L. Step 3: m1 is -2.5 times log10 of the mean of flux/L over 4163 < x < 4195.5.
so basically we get -0.06 mag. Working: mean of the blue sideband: 22.8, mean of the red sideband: 23.8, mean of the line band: 24.4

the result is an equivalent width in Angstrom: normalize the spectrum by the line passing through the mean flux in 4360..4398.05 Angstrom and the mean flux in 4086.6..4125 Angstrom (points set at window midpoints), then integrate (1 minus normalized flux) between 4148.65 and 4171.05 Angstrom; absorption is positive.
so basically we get -3.3 Angstrom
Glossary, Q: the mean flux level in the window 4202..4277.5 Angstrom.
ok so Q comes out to 23.7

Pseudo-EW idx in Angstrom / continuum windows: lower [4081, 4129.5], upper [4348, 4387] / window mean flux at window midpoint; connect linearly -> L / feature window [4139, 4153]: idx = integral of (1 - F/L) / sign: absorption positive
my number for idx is -1.42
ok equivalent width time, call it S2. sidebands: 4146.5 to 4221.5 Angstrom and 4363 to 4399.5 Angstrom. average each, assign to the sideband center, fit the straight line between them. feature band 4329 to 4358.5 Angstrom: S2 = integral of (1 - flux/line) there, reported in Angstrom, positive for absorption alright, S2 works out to 2.4 Angstrom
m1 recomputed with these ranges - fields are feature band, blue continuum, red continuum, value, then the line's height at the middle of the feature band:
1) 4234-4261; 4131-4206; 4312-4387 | 0.059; 24.3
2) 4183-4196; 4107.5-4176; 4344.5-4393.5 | -0.025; 24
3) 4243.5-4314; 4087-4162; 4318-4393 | 0.038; 23.8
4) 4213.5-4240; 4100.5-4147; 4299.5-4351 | -0.043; 23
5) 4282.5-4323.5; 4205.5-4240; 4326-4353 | 0.004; 23.3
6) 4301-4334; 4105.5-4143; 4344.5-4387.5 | 0.033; 23.8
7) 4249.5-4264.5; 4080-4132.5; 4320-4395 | 0.051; 23.5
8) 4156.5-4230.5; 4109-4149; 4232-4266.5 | -0.052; 23.3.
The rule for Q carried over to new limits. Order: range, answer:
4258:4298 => 23.5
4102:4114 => 21.5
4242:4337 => 23.1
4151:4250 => 24.3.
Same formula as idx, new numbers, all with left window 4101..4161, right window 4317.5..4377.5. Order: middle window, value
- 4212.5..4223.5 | -0.7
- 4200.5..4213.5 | -0.4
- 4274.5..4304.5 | 0.4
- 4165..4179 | -0.8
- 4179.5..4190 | 0.7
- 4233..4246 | 0.2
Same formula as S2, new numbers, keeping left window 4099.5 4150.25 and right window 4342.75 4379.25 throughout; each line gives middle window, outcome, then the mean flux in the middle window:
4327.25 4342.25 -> 0.36 Angstrom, 23.2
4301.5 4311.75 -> 1.00 Angstrom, 21.4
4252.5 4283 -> 0.25 Angstrom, 23.4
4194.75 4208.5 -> -0.41 Angstrom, 24.1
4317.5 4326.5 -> -0.29 Angstrom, 24.5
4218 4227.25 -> -0.51 Angstrom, 24.8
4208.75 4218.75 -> -0.64 Angstrom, 25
